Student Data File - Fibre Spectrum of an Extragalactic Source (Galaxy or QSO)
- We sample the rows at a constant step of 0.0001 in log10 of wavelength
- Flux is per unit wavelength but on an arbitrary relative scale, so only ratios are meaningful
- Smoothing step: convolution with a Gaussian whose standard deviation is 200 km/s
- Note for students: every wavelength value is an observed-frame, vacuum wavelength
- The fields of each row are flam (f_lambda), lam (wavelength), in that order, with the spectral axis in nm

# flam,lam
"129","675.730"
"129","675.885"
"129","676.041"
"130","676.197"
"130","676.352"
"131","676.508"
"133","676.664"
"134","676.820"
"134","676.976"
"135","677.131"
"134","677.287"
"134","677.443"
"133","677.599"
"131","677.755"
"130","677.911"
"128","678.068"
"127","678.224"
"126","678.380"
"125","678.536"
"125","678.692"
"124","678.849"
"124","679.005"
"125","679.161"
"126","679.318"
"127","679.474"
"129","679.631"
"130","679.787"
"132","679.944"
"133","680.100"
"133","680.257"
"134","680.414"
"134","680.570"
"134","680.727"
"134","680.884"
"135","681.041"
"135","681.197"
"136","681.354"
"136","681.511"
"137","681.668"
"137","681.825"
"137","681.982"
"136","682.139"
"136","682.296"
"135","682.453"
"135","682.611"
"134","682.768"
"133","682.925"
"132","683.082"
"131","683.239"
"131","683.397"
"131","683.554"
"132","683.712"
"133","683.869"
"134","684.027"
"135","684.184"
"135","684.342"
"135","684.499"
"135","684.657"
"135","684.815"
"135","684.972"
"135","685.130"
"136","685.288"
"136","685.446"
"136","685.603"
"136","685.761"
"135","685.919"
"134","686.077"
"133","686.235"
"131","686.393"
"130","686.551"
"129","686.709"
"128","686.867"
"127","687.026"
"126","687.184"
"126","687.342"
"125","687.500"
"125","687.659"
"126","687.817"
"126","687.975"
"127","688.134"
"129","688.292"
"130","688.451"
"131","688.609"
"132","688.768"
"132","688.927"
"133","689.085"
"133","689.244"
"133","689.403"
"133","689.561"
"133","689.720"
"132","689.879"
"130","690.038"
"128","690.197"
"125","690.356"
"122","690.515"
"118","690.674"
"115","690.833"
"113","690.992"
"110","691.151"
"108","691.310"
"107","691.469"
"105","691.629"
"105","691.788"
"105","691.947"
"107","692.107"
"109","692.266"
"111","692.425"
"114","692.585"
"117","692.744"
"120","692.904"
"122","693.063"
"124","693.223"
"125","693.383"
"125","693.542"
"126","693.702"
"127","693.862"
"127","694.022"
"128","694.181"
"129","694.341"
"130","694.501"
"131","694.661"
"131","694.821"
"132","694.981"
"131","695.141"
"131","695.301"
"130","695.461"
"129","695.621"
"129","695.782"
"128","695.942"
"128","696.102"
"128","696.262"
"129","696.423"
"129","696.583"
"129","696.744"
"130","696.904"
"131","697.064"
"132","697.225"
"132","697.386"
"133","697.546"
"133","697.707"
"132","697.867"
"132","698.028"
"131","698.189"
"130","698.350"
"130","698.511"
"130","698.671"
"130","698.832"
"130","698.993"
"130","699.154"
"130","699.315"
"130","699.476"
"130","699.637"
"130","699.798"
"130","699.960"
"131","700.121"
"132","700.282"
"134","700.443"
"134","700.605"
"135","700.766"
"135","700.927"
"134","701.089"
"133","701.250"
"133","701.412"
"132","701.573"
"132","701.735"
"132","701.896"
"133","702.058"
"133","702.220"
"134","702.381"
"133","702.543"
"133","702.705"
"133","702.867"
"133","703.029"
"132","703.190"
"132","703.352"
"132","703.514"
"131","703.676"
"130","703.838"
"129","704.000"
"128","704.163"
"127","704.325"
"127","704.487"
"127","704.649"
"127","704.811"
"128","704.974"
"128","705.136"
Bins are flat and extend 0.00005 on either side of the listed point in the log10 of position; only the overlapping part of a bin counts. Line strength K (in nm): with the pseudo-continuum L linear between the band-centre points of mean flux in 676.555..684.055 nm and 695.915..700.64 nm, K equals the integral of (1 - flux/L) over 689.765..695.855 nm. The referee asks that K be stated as 0.449 nm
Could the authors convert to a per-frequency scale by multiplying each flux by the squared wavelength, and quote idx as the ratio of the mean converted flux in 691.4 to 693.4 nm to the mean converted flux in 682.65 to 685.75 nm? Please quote 0.9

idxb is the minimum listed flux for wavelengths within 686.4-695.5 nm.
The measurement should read 105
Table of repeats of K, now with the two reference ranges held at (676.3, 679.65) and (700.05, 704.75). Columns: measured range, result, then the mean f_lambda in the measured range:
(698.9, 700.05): 0.013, 130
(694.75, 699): 0.029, 130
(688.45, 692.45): 0.303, 121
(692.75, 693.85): 0.063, 123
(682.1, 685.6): -0.113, 134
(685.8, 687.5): 0.005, 130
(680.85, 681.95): -0.053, 136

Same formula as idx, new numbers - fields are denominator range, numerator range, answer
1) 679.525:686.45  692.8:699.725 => 1.00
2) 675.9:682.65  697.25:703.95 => 1.07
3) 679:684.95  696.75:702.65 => 1.04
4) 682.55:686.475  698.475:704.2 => 1.03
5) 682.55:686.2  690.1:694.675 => 0.90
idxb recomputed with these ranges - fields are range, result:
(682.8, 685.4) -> 131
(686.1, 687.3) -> 126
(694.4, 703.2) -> 128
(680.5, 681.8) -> 134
